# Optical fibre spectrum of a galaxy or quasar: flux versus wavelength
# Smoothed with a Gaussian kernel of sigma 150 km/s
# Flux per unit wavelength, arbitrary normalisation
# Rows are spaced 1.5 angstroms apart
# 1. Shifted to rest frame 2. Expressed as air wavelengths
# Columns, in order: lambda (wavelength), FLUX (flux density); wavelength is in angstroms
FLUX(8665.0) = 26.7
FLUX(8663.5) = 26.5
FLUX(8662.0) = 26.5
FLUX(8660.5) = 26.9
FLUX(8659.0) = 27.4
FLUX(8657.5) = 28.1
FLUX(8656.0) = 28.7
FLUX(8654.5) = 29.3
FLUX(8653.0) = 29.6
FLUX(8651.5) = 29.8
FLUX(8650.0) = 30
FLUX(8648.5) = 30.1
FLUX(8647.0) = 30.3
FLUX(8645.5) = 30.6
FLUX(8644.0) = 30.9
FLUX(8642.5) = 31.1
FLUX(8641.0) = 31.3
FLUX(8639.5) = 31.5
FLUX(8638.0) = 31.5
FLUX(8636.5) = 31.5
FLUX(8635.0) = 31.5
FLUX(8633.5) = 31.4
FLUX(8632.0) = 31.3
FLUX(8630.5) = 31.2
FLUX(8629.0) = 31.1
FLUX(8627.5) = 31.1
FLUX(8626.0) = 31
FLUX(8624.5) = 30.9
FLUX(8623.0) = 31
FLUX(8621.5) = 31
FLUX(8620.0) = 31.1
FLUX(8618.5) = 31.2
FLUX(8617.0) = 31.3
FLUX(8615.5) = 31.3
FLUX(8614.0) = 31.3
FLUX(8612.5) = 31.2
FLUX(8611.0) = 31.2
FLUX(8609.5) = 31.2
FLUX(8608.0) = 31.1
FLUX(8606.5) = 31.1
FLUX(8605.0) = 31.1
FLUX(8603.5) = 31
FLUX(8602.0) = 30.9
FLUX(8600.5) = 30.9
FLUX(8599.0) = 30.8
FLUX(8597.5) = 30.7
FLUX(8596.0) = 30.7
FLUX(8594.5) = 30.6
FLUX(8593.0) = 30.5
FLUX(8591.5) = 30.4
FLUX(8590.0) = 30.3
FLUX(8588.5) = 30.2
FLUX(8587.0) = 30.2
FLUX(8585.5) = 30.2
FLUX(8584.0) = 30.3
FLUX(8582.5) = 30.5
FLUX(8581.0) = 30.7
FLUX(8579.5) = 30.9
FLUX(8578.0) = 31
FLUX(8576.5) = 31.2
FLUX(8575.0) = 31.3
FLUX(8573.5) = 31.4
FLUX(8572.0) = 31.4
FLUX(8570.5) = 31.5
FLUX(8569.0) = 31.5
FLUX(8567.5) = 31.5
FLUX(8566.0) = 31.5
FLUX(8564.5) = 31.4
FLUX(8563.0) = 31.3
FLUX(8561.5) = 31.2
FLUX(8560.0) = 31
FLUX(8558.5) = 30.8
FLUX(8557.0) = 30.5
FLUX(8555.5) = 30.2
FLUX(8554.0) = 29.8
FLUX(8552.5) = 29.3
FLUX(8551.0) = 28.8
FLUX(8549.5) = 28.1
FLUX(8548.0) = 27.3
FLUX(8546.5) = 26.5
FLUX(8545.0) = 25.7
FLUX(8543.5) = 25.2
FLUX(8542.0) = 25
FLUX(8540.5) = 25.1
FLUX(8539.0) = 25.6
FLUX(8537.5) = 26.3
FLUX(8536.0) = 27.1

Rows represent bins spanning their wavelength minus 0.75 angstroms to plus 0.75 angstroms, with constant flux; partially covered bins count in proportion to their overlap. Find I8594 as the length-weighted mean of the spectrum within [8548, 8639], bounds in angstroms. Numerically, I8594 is 30.8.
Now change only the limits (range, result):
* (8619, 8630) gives 31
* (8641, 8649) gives 30.7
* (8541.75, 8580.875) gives 29.9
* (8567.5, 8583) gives 31.2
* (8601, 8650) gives 31.1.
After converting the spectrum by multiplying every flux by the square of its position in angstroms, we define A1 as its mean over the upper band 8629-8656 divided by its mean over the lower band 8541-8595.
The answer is 1.0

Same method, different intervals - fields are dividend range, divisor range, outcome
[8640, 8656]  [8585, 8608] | 1.00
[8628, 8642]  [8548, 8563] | 1.07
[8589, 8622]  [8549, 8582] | 1.02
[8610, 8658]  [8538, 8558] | 1.14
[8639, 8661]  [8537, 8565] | 1.07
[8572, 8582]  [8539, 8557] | 1.14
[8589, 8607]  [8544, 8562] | 1.07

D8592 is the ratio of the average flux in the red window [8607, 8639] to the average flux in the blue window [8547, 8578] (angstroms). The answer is 1.0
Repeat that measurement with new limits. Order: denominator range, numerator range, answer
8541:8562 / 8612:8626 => 1.09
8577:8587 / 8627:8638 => 1.02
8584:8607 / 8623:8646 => 1.02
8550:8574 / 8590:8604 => 1.00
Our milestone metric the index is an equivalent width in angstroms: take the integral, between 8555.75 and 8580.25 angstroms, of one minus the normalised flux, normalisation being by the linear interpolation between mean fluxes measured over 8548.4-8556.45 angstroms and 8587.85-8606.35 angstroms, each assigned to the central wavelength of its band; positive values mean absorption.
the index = -1.2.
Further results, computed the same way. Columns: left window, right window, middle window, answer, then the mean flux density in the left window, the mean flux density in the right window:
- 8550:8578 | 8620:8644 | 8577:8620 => 0.3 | 30.8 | 31.2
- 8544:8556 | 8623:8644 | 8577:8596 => -0.7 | 28.1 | 31.2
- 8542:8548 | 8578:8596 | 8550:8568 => -2.1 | 25.9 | 30.5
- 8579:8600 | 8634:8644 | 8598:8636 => -0.2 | 30.5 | 31.4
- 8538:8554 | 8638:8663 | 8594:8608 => -1.3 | 26.8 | 29.5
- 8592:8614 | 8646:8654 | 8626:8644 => -0.6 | 30.9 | 30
